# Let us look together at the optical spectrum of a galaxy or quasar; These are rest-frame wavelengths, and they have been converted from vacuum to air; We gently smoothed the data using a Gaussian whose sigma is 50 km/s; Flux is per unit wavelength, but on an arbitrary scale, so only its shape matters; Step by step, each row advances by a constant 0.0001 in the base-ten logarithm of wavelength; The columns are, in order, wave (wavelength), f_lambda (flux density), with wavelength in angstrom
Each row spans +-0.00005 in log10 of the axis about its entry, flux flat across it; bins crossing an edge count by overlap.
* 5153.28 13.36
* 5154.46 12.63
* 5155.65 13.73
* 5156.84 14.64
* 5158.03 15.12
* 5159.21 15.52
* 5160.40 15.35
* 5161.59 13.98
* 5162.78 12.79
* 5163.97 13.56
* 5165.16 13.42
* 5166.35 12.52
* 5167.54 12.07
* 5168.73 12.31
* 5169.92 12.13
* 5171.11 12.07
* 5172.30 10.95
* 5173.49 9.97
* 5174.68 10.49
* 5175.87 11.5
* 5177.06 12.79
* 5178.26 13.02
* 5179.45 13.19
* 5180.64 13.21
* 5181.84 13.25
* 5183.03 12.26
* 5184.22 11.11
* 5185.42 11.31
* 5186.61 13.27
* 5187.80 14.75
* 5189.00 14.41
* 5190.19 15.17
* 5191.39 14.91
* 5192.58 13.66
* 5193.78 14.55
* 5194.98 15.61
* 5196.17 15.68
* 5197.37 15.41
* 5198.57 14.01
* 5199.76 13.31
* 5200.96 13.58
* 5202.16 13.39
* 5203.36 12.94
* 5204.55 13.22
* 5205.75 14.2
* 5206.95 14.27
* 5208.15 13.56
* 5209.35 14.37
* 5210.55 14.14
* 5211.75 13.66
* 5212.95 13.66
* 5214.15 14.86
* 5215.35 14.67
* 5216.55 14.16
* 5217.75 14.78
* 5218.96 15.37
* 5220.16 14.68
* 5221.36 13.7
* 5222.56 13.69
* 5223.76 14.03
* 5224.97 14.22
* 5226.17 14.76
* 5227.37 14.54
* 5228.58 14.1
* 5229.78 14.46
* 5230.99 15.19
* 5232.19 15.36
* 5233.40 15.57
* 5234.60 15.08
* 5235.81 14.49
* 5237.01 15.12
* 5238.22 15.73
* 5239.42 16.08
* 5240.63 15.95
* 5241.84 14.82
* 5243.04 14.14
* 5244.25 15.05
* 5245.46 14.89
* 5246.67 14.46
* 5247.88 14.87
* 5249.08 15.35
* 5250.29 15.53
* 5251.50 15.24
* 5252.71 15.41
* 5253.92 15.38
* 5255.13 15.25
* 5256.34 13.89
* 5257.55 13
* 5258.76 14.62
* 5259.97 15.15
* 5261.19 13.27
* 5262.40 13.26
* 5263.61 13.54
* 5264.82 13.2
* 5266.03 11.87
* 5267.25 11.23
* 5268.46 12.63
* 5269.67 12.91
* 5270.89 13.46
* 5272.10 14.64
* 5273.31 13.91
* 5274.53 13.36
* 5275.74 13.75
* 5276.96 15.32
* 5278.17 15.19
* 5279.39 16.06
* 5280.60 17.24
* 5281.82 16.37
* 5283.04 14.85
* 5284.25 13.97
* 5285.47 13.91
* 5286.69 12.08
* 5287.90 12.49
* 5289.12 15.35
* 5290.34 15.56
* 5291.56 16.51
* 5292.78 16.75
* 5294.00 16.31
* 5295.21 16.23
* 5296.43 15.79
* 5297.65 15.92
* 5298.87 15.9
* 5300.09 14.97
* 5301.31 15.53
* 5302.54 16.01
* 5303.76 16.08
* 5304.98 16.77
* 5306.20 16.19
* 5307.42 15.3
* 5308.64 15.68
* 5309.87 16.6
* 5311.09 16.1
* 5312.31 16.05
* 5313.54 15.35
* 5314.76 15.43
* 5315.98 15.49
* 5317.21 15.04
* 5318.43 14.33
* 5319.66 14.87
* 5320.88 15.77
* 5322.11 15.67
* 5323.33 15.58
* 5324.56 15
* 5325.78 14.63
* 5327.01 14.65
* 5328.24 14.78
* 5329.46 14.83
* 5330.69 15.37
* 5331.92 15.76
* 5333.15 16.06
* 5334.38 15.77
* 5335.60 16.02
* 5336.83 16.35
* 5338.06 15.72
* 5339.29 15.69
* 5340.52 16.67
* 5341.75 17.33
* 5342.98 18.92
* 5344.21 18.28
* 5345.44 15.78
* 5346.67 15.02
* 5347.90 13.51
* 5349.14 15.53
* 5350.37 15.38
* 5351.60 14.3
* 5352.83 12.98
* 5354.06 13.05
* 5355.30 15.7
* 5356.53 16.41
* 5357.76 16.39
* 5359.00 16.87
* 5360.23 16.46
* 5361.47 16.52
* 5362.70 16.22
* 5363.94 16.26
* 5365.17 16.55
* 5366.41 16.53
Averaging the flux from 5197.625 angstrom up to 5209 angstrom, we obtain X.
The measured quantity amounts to 13.7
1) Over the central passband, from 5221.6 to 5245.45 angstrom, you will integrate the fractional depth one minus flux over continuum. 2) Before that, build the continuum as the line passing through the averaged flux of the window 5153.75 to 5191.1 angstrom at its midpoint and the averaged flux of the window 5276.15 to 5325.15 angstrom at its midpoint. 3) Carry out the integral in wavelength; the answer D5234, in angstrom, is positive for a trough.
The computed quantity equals -1.1 angstrom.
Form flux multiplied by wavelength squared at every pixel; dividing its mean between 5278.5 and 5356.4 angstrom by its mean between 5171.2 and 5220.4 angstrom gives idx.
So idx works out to 1.2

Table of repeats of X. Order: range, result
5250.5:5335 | 14.9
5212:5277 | 14.4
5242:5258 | 14.8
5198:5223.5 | 14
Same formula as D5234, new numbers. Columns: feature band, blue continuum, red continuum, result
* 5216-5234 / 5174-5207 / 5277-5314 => -0.50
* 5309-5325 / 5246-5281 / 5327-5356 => -0.36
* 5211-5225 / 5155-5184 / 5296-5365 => -0.57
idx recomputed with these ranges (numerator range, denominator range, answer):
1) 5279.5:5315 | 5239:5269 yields 1.11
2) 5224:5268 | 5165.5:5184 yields 1.23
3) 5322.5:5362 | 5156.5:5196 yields 1.26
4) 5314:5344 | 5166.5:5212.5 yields 1.25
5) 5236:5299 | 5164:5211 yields 1.14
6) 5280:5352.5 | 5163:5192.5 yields 1.30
